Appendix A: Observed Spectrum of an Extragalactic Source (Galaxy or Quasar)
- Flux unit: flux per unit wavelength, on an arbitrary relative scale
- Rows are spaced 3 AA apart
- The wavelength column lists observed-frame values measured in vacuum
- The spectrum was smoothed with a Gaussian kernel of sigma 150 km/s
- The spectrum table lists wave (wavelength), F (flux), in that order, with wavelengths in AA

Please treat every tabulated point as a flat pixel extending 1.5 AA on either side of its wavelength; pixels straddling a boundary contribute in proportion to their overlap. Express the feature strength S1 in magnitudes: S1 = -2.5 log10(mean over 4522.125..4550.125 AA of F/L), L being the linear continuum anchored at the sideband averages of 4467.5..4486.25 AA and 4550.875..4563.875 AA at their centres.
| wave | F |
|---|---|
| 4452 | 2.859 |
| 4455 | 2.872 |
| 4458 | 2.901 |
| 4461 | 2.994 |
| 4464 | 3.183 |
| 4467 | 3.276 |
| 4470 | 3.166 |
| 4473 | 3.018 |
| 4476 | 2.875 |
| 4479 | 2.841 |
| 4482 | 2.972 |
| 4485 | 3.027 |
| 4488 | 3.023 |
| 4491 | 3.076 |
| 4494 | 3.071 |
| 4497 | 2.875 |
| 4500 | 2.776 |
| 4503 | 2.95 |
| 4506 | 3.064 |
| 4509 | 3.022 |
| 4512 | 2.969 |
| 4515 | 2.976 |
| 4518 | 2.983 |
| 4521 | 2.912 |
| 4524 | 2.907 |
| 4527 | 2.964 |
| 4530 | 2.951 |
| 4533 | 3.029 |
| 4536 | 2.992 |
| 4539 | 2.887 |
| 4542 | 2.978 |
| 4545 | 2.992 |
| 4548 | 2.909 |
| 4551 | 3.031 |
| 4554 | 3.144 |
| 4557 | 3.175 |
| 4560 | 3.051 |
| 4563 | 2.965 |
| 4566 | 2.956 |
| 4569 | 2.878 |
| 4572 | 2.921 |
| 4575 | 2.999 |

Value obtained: 0.04 mag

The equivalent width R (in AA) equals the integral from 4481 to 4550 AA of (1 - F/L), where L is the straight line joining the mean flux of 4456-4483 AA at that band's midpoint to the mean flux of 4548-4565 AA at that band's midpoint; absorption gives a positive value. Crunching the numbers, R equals 1.6 AA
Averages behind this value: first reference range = 3.02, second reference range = 3.06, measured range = 2.97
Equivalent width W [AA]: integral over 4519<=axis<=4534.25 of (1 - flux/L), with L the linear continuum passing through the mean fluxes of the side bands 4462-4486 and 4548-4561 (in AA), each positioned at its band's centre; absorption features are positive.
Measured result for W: 0.6 AA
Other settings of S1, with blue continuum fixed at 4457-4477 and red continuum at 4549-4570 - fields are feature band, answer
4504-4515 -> 0.01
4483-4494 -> 0.01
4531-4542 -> 0.02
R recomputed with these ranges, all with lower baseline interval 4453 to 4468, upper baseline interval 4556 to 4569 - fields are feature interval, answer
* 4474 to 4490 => 0.4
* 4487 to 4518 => 0.5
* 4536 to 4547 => 0.2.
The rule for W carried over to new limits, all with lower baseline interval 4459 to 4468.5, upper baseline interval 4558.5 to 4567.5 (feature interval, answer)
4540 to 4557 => -0.05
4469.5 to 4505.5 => 1.54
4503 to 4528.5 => 0.73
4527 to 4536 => 0.15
